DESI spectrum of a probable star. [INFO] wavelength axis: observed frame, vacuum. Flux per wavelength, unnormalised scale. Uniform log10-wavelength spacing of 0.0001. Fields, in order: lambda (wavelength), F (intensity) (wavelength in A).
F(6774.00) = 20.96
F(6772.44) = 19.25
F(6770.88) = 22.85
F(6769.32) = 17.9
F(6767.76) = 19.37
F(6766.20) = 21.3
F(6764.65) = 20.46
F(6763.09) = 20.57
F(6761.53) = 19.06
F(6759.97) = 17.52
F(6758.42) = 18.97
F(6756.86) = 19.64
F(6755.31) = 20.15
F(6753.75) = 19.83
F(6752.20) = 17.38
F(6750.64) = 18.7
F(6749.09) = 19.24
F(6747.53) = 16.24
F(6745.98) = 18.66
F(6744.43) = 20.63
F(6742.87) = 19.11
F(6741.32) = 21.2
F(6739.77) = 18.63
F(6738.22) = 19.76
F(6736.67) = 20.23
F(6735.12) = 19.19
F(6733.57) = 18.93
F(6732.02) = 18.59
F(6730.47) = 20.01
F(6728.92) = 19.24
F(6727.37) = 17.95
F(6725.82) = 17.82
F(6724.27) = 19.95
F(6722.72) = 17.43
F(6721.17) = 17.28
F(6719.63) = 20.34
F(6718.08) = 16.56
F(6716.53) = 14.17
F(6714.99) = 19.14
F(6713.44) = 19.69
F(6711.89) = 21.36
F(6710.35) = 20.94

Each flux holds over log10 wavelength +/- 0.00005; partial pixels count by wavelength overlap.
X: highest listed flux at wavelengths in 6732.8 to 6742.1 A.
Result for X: 21.2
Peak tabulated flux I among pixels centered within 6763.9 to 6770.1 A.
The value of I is 21.3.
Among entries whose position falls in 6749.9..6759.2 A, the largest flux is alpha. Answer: 20.15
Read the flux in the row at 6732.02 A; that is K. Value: 18.59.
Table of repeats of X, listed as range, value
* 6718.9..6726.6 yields 20.34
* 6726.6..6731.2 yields 20.01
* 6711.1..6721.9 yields 21.36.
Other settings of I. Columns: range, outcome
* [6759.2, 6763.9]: 20.57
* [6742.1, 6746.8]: 20.63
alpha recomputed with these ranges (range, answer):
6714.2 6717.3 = 19.14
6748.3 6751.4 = 19.24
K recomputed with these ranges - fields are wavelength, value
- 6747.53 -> 16.24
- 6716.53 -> 14.17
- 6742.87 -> 19.11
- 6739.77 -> 18.63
